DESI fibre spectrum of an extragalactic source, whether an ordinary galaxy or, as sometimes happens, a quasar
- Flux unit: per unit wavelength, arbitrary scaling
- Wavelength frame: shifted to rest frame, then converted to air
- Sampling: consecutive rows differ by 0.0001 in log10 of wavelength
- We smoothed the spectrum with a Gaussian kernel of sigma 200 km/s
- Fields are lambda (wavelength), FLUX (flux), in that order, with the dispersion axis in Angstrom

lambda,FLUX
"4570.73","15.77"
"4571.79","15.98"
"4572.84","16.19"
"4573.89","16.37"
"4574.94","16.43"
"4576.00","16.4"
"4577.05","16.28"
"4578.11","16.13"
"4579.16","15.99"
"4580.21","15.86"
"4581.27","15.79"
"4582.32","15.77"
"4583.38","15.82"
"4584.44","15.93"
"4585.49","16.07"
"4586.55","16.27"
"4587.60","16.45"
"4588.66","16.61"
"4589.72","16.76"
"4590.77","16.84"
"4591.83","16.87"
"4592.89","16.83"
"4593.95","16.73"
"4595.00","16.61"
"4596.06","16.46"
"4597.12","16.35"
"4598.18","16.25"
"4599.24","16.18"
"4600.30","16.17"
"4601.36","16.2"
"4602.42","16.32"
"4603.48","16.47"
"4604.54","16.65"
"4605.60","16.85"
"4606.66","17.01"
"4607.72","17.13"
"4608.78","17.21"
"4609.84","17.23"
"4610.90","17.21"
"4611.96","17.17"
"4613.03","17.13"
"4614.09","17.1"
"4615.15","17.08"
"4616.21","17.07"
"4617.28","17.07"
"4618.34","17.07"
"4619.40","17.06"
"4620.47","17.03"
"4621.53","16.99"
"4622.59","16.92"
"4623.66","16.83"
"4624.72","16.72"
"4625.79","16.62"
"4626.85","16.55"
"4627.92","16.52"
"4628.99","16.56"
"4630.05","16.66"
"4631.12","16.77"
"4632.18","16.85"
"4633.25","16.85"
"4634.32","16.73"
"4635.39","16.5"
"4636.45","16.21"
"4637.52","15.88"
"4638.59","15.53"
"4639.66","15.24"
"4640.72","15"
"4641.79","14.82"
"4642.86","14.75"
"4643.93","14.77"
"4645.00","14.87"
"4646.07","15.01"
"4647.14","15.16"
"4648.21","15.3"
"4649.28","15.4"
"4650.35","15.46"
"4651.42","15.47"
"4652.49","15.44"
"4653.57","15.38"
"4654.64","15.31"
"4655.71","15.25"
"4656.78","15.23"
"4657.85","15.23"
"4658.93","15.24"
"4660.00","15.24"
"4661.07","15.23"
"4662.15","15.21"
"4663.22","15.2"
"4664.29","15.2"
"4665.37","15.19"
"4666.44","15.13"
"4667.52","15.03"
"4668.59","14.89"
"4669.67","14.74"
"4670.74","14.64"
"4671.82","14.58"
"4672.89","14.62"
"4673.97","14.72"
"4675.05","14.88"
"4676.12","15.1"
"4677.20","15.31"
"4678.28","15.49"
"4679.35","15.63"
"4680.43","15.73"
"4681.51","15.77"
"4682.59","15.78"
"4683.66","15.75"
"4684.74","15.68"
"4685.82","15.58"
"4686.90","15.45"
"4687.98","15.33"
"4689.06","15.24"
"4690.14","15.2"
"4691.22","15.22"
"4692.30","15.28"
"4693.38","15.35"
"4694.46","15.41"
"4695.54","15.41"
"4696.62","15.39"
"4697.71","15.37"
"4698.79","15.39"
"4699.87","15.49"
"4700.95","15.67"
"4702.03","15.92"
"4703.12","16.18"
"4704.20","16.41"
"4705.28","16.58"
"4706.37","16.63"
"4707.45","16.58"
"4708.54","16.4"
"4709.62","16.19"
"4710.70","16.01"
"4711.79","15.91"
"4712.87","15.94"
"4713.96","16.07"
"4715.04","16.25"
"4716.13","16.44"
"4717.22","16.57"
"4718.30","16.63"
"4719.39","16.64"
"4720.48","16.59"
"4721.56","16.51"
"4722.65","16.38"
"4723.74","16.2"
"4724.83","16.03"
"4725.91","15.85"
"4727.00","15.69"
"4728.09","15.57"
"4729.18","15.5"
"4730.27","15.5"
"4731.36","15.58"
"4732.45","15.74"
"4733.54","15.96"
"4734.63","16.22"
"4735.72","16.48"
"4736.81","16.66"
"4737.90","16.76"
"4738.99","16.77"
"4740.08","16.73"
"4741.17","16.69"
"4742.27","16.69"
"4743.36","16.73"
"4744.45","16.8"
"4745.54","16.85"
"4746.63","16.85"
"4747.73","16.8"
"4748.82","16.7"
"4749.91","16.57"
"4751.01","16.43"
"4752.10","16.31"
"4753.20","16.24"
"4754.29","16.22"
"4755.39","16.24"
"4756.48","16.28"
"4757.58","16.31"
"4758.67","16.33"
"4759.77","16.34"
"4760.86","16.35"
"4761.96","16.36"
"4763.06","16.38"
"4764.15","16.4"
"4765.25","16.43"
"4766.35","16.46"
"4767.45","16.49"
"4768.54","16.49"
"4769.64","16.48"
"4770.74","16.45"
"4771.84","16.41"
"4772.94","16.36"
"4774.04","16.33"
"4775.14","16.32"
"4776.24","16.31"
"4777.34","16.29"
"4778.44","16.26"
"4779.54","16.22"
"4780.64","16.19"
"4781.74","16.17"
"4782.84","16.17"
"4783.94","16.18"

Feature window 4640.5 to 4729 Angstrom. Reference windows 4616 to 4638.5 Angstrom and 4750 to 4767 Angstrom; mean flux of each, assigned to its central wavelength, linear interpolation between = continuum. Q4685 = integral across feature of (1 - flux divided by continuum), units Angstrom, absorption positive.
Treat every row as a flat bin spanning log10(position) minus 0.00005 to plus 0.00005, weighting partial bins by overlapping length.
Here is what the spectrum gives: 5.3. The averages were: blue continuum 16.7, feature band 15.5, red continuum 16.3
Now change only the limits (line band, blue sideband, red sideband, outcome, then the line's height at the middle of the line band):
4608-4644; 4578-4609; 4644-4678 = -1.7 Angstrom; 15.8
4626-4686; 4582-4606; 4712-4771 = 3.3 Angstrom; 16.4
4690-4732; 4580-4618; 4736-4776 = 1.5 Angstrom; 16.5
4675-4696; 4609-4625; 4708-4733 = 1.3 Angstrom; 16.4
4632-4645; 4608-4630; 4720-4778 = 0.9 Angstrom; 16.9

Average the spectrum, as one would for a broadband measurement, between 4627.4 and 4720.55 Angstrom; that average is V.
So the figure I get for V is 15.6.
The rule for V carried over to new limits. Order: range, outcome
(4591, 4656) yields 16.3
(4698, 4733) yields 16.1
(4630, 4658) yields 15.6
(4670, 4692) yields 15.3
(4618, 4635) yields 16.8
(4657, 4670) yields 15.1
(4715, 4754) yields 16.4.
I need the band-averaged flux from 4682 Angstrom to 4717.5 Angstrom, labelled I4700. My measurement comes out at 15.8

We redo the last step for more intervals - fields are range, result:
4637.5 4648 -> 15.1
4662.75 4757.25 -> 15.9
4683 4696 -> 15.4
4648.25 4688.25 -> 15.3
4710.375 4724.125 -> 16.3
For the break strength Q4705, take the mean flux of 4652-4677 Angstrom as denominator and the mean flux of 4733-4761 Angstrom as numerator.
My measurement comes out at 1.10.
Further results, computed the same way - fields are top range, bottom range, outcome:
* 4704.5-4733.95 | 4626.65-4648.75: 1.02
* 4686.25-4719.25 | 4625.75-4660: 1.01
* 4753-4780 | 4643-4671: 1.08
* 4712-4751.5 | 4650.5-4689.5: 1.07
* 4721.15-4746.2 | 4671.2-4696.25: 1.06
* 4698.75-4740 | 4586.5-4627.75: 0.96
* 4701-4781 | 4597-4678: 1.02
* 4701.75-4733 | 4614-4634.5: 0.96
